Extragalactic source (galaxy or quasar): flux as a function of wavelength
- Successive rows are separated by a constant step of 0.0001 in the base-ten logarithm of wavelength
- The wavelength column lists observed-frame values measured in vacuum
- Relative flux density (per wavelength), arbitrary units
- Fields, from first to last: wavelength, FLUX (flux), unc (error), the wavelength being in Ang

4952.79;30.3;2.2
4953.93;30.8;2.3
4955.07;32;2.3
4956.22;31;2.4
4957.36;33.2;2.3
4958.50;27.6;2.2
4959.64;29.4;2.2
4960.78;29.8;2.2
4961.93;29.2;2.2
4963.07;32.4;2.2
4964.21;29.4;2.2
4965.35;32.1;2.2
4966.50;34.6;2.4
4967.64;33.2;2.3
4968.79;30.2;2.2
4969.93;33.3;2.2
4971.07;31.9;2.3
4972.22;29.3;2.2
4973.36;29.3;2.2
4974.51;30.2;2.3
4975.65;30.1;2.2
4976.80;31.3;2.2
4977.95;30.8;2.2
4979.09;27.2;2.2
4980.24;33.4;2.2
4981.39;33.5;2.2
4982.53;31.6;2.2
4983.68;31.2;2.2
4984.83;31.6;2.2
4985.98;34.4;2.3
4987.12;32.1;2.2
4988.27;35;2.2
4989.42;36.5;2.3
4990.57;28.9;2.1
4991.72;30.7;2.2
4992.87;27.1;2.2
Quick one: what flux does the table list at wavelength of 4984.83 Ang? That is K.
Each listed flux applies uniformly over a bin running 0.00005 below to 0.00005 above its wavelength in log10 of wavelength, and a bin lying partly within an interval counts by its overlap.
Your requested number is 31.6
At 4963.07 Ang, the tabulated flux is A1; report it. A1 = 32.4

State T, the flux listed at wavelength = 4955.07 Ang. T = 32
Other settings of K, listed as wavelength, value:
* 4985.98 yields 34.4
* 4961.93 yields 29.2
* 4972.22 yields 29.3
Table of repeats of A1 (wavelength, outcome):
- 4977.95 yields 30.8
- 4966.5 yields 34.6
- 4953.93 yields 30.8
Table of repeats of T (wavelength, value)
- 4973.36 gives 29.3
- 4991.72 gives 30.7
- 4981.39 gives 33.5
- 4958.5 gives 27.6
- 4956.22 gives 31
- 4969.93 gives 33.3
